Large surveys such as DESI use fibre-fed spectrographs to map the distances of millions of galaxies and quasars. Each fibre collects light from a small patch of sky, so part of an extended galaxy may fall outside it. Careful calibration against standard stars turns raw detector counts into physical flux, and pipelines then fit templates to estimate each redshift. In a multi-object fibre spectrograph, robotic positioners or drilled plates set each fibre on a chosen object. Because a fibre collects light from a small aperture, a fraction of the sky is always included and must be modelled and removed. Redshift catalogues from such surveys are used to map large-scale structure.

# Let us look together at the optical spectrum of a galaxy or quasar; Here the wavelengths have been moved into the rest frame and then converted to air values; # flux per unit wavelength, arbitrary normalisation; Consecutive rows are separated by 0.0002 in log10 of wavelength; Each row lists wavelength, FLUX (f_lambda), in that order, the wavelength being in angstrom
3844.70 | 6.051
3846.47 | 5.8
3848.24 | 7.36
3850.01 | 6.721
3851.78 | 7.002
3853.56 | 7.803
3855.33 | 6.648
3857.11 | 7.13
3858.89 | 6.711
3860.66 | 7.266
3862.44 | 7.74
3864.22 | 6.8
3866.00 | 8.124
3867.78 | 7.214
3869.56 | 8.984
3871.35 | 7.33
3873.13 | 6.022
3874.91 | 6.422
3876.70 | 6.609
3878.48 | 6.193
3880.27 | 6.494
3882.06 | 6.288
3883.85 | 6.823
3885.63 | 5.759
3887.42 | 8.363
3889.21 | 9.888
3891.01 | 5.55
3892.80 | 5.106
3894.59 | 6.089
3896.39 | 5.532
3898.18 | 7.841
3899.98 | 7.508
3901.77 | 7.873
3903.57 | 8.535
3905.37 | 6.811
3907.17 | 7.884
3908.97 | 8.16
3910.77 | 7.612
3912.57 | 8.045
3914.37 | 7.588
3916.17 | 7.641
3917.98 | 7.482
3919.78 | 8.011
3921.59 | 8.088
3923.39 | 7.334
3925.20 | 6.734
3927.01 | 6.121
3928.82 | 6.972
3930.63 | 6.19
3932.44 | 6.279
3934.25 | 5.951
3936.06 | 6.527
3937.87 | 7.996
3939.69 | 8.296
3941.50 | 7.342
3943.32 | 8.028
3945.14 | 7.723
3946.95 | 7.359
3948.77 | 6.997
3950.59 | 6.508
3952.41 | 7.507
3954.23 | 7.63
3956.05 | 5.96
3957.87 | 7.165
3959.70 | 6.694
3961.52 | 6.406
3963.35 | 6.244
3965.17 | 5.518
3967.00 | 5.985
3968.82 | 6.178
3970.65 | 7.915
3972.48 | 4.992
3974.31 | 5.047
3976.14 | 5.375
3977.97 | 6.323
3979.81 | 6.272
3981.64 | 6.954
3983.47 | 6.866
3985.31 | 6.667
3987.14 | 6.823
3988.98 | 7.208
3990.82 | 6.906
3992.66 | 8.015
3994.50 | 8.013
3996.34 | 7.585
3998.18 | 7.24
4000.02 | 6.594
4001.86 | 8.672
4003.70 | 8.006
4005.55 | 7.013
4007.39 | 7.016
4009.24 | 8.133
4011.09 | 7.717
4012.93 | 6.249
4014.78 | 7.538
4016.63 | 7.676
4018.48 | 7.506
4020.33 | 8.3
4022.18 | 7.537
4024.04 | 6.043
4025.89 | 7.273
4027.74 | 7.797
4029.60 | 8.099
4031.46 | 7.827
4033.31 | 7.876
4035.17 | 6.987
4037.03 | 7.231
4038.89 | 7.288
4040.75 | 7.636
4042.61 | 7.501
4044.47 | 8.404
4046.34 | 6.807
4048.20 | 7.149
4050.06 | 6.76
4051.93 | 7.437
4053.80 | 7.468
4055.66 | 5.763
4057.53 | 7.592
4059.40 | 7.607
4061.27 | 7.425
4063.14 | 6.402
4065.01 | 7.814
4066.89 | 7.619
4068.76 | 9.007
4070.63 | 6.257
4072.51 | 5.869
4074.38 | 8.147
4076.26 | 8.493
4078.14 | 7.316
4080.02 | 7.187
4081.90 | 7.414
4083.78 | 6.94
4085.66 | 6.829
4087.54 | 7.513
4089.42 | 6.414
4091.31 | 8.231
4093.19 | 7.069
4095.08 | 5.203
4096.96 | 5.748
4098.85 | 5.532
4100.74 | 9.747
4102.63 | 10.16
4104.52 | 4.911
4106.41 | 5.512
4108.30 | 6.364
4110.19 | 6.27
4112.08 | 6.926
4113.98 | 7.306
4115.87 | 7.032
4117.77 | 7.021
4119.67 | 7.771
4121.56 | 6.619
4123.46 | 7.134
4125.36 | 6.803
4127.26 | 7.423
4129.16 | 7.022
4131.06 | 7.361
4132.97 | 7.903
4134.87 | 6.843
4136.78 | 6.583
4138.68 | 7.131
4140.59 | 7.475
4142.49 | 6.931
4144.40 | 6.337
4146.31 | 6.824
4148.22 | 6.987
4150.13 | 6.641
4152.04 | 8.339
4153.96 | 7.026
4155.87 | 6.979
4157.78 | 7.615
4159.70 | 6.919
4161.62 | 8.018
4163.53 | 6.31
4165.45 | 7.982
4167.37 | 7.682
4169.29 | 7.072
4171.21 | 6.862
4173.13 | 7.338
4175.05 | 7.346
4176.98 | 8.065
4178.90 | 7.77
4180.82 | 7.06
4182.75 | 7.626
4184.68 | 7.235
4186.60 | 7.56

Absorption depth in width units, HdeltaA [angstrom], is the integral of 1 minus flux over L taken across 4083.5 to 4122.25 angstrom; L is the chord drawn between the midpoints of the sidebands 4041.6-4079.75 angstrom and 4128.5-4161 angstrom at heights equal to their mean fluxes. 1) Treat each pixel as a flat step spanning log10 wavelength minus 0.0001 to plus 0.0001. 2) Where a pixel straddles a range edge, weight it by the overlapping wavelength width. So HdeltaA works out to 1.7 angstrom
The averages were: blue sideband 7.34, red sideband 7.12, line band 6.91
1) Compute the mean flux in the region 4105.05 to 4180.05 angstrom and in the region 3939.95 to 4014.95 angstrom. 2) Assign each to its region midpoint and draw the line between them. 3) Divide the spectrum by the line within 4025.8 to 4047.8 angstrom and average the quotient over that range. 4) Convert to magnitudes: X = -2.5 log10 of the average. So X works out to -0.08 mag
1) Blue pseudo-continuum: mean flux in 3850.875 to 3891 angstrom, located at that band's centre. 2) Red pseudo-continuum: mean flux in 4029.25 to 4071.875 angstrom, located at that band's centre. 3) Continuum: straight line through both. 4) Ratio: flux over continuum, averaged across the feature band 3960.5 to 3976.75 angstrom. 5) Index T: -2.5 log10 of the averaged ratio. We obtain 0.21 mag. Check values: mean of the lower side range 7.13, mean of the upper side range 7.37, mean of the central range 5.98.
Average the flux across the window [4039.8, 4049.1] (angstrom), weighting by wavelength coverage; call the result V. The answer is 7.5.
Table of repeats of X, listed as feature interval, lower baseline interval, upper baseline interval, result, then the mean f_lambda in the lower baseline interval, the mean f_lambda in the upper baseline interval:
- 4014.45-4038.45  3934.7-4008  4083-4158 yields -0.082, 6.93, 7.01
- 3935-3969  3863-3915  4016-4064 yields 0.042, 7.16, 7.36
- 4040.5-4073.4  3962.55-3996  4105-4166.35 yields -0.072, 6.54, 7.03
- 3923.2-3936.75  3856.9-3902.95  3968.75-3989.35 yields 0.035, 6.99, 6.37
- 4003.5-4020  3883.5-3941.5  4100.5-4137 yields -0.041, 7.21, 7.1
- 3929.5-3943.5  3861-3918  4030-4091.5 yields 0.031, 7.19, 7.33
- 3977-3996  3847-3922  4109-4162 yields 0.023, 7.2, 7.1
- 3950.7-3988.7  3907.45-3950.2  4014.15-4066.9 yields 0.143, 7.32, 7.39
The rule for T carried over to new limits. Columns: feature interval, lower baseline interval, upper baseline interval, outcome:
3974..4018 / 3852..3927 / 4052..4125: 0.01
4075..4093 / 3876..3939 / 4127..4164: -0.04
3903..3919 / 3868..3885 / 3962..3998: -0.15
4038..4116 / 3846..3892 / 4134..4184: 0.00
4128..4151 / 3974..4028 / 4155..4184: 0.05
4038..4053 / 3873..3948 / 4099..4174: -0.04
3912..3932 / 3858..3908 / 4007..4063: -0.02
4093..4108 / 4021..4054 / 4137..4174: 0.09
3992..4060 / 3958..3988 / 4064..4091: -0.09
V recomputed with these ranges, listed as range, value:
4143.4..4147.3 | 6.58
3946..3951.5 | 6.97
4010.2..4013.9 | 6.99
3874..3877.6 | 6.52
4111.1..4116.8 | 7.09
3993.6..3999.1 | 7.61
